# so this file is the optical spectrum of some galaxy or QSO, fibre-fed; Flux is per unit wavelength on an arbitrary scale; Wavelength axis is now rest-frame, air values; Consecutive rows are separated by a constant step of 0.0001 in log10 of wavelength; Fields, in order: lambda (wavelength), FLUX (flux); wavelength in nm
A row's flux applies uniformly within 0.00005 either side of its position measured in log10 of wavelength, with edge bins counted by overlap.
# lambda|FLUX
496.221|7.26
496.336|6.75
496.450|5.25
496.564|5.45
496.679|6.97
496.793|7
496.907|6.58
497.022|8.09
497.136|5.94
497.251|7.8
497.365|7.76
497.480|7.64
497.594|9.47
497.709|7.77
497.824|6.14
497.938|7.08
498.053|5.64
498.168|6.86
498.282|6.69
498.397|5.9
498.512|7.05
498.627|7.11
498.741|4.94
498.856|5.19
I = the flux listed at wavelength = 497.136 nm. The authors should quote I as 5.94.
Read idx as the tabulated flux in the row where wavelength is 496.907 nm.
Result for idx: 6.58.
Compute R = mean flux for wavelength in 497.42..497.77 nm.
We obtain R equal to 8.25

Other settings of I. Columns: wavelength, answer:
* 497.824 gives 6.14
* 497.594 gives 9.47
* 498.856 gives 5.19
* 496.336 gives 6.75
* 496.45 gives 5.25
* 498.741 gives 4.94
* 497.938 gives 7.08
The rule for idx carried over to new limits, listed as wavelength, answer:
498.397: 5.9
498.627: 7.11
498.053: 5.64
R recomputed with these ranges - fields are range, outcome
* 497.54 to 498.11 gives 7.2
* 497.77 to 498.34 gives 6.49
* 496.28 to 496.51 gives 6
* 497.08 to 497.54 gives 7.31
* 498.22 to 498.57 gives 6.55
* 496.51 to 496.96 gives 6.51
